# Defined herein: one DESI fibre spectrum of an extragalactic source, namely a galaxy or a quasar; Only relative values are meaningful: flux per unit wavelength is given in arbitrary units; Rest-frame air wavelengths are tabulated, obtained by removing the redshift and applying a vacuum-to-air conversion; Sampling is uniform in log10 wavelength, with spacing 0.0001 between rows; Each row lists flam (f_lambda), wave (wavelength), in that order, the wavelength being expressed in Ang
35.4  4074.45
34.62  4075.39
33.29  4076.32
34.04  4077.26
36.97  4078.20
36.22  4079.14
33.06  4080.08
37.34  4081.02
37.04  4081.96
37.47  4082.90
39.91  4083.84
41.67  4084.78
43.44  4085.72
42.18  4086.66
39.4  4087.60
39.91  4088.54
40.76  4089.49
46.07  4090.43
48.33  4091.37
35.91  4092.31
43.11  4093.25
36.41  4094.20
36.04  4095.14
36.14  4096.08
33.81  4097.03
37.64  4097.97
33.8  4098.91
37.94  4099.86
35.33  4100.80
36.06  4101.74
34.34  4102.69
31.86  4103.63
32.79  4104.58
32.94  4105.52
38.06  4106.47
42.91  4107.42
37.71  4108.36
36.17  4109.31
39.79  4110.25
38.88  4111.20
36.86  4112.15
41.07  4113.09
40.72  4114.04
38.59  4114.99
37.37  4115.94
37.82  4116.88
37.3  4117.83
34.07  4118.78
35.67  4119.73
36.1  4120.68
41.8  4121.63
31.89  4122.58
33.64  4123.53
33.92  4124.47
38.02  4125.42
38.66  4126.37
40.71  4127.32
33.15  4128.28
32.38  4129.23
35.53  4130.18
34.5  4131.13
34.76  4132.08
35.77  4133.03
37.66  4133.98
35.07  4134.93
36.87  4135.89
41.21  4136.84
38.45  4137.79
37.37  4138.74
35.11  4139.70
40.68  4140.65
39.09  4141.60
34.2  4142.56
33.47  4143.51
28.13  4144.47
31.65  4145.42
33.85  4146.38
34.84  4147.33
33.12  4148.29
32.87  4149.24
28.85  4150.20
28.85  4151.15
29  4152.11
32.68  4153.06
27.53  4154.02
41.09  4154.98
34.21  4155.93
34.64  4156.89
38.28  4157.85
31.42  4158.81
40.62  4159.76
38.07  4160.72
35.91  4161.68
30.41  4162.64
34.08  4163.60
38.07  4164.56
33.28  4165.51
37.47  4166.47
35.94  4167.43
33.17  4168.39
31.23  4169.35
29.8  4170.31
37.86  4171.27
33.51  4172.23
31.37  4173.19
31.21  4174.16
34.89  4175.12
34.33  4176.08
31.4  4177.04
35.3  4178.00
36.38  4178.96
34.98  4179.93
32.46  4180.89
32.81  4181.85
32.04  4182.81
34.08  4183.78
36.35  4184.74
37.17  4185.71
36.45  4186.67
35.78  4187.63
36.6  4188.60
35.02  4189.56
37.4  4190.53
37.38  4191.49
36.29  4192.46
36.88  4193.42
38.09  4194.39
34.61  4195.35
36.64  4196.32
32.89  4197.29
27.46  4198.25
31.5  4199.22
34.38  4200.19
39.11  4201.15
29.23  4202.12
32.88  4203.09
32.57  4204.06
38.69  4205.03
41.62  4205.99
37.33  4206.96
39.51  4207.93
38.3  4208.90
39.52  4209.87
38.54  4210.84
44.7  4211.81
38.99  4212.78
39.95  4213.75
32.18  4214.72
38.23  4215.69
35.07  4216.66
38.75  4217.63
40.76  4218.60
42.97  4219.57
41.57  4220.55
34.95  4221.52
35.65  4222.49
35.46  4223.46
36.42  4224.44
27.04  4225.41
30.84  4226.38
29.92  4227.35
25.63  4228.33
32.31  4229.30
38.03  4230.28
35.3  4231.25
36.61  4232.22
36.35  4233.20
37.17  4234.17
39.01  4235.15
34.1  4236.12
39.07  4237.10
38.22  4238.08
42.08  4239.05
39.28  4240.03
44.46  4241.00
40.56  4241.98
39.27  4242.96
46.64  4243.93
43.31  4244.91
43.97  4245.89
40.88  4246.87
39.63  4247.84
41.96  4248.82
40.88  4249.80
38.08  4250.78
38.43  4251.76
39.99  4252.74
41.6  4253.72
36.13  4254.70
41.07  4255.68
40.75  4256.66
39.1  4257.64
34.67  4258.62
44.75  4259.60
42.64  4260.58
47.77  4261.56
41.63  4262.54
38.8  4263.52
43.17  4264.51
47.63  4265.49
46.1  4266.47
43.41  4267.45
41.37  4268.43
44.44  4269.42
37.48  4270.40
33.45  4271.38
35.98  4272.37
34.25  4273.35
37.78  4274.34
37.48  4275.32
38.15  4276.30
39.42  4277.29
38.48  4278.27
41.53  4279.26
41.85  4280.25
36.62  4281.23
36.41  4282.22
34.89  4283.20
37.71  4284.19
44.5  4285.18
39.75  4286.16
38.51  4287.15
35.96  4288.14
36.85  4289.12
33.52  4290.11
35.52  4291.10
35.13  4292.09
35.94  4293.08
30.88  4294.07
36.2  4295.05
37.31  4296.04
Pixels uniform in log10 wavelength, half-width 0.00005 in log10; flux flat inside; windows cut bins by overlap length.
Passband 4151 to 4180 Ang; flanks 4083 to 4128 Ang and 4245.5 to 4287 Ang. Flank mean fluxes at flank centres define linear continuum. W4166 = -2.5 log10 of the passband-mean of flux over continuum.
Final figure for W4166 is 0.137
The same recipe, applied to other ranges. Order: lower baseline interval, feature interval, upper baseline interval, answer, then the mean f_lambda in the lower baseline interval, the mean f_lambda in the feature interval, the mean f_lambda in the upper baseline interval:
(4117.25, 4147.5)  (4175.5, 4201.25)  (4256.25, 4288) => 0.08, 35.8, 34.9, 40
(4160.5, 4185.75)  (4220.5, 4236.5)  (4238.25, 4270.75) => 0.14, 34.1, 34.3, 41.6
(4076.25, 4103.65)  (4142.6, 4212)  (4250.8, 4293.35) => 0.12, 38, 34.7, 39.3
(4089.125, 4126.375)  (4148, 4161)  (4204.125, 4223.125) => 0.13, 37.4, 33.6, 38.6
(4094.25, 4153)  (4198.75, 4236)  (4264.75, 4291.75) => 0.04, 35.8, 36.2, 38.9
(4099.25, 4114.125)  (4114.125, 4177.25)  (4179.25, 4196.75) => 0.04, 37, 35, 35.6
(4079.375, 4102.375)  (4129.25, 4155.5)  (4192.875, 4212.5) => 0.09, 38.6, 34.5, 36.3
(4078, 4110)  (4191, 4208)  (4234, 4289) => 0.12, 37.9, 35.3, 40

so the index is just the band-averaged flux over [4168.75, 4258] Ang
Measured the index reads 36.7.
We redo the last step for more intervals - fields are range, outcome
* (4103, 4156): 35.7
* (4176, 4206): 34.9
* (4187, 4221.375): 36.9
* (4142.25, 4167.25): 33.7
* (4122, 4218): 35.2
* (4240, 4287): 40.4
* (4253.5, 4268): 42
